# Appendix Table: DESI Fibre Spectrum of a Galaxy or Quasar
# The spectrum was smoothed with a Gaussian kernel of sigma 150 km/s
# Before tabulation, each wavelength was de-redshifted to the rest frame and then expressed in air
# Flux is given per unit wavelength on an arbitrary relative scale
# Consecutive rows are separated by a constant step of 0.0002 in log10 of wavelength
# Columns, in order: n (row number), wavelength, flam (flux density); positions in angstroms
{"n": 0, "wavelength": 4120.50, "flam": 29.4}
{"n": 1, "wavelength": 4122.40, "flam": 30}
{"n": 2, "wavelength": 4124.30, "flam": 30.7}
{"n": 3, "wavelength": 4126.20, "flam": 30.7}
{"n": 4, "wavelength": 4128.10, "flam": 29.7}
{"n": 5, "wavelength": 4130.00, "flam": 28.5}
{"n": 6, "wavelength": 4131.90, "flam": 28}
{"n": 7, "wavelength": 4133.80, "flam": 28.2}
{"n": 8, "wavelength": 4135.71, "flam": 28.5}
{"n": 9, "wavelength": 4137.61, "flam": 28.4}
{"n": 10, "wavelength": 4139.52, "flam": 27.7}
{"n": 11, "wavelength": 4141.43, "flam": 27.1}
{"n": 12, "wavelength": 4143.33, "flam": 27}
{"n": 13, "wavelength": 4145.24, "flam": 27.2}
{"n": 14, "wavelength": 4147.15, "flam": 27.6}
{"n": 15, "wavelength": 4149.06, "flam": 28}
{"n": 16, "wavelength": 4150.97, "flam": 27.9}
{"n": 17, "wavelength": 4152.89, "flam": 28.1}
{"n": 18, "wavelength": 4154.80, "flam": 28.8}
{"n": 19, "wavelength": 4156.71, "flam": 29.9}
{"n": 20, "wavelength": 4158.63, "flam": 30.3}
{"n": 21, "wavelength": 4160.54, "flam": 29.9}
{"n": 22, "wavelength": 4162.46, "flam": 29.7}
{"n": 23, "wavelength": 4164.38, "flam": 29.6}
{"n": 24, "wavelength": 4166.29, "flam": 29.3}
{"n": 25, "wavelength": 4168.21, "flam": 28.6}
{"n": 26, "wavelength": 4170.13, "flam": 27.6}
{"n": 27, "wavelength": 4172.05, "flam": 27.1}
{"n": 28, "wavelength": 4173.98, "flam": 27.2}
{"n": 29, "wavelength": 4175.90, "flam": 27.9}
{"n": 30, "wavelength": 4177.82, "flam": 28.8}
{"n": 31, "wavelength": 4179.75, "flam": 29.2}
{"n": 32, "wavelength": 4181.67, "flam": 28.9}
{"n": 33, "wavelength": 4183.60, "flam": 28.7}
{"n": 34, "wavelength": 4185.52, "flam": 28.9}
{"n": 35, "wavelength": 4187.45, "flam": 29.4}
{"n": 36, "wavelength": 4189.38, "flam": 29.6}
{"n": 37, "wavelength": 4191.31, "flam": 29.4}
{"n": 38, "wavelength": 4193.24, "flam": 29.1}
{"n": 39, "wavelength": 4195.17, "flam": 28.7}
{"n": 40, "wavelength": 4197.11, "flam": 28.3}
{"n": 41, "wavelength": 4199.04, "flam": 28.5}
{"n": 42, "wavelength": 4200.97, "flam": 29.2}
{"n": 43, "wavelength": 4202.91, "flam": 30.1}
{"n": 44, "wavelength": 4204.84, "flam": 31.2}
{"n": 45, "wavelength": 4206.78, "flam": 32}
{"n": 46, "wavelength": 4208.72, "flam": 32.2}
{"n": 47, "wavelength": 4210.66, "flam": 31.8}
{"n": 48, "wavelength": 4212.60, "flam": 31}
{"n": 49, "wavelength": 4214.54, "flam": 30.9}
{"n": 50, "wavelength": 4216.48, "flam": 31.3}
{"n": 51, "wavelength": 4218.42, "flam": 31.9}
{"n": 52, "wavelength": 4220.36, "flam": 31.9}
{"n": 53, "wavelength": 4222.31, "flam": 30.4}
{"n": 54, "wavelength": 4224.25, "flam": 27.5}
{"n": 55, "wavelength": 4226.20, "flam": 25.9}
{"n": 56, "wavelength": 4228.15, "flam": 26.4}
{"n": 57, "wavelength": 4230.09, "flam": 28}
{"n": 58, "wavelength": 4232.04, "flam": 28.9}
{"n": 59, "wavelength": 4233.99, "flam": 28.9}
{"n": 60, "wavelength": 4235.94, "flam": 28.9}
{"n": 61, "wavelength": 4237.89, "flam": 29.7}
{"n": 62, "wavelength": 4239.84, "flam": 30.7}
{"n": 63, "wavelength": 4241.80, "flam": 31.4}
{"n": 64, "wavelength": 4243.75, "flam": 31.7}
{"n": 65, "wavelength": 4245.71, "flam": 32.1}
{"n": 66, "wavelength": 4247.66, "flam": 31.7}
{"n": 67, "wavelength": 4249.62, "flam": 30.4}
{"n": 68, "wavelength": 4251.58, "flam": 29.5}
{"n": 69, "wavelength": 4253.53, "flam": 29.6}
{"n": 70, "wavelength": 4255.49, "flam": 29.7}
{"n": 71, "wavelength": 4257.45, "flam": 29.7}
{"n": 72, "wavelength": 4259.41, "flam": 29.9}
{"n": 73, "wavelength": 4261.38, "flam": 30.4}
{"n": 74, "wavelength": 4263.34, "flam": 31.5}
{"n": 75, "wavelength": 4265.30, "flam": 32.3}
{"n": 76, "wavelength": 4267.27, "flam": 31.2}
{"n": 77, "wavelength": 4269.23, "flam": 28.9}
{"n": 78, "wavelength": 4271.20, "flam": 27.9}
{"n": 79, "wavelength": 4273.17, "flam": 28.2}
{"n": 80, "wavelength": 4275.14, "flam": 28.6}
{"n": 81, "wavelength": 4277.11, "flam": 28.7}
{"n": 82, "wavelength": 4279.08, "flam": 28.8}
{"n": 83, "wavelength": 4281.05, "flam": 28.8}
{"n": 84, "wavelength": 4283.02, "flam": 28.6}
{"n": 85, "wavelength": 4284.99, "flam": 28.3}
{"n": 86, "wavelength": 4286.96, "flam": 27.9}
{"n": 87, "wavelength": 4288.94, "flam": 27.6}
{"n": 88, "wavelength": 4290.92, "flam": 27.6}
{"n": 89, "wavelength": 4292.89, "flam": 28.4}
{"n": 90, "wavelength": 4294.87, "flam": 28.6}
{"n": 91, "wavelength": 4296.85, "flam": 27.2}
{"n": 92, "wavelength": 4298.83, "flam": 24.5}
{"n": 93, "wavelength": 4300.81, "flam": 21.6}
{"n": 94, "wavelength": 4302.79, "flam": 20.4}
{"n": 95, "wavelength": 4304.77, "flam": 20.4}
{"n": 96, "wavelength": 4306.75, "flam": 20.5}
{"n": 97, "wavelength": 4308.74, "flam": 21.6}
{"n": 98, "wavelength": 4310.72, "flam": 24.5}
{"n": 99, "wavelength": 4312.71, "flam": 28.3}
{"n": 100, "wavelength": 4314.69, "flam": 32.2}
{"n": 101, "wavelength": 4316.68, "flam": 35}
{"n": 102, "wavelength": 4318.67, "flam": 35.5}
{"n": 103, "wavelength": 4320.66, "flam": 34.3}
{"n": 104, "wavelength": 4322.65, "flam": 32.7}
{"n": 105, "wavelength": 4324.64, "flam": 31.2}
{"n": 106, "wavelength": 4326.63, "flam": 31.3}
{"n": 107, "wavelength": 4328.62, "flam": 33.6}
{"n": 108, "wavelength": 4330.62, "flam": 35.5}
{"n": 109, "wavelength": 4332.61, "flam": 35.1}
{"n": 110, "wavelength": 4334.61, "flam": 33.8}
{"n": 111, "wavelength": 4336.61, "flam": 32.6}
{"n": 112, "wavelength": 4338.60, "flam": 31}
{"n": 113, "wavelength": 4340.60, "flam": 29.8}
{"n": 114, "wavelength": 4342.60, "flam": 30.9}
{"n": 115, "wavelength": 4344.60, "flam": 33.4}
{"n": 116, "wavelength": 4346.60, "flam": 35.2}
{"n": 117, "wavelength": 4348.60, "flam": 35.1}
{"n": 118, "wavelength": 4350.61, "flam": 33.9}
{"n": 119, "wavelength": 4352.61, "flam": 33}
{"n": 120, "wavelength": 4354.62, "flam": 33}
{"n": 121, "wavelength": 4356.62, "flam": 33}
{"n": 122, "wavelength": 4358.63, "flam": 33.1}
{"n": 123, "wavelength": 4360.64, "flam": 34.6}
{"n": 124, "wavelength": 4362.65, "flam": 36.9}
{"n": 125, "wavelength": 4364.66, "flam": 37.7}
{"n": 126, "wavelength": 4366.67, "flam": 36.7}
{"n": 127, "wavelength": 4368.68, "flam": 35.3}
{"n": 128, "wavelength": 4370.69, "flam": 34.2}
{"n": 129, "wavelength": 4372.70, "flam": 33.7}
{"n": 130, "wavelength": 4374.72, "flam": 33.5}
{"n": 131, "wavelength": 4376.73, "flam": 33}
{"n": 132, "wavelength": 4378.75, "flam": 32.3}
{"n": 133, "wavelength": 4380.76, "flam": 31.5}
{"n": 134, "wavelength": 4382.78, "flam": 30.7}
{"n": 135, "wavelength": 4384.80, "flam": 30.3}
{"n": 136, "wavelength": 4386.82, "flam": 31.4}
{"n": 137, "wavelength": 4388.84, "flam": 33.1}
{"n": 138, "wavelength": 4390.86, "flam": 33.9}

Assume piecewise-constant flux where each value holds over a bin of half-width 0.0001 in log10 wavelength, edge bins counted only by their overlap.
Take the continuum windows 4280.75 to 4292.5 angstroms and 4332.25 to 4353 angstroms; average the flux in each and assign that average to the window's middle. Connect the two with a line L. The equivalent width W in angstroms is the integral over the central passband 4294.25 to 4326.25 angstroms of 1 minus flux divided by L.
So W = 3.0 angstroms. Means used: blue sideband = 28.1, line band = 27.5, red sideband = 33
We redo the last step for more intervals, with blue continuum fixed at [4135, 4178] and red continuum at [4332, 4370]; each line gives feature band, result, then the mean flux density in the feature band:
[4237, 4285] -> 2.07 angstroms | 30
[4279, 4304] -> 4.29 angstroms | 26.7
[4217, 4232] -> 0.67 angstroms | 28.9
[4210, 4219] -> -0.40 angstroms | 31.4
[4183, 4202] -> 0.25 angstroms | 29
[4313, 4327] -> 0.00 angstroms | 33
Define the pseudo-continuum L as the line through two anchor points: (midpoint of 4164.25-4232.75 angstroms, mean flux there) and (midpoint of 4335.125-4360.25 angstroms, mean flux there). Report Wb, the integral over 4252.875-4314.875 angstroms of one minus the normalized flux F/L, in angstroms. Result 7.6 angstroms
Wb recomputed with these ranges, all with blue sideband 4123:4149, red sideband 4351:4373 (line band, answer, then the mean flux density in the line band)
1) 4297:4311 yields 4.64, 22.1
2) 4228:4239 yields 0.87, 28.7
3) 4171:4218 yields 0.72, 29.6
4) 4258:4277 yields 1.32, 29.8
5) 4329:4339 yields 0.04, 33.7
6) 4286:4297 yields 1.61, 27.9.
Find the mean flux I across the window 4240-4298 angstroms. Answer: 29.5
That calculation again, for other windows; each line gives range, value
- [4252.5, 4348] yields 29.5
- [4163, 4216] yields 29.4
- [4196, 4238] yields 29.8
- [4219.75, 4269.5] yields 29.9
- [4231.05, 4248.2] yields 30.4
